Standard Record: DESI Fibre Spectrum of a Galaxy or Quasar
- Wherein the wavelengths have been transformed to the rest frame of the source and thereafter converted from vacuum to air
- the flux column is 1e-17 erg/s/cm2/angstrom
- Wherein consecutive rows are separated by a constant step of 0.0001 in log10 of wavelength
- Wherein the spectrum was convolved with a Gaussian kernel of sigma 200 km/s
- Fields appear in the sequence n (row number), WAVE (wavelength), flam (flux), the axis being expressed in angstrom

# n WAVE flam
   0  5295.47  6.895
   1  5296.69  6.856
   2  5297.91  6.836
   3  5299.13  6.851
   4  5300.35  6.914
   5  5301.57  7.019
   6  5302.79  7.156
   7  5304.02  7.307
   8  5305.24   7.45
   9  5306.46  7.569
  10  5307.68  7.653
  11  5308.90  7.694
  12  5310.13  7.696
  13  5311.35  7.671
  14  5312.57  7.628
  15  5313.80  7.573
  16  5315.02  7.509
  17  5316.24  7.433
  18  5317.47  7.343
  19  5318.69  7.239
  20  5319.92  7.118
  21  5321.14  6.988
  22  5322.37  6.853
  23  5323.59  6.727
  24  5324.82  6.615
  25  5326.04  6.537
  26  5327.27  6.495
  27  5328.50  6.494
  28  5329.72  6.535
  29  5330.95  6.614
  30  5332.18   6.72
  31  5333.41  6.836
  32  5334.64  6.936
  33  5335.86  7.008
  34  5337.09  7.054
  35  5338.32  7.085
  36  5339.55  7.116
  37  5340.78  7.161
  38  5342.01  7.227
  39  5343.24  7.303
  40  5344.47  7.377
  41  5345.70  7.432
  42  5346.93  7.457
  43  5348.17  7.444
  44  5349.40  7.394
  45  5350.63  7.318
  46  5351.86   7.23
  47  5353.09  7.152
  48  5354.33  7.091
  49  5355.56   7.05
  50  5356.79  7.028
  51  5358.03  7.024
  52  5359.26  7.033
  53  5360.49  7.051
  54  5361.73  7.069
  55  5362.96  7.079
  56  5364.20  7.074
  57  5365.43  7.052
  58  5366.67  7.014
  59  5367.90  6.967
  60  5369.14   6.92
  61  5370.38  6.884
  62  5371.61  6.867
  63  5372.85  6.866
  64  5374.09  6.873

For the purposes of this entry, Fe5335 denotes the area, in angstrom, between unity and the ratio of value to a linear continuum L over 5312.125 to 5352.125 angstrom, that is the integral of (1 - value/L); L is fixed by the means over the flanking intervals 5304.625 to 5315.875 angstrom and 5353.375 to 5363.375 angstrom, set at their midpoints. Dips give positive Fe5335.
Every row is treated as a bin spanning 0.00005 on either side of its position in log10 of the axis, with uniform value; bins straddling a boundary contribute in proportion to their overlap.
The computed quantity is 1.5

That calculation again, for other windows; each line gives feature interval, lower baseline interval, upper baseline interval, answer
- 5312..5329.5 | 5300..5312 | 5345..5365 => 0.78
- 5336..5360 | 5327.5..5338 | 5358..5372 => -1.12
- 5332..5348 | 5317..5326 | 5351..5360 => -0.27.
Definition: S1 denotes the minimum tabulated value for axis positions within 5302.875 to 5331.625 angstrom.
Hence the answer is 6.494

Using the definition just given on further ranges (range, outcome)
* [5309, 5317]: 7.433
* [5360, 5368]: 6.967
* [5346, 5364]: 7.024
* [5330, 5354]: 6.614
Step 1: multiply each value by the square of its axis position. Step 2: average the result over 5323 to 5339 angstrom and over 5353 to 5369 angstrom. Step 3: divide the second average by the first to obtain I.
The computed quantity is 1.06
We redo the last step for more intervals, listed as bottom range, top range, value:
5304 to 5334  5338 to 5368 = 1.02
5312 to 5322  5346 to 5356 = 1.00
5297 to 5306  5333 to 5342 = 1.01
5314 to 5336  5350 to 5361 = 1.04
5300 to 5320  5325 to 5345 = 0.94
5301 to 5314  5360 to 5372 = 0.96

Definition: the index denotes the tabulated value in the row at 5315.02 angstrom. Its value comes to 7.509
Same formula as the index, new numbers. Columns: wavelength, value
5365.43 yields 7.052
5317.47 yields 7.343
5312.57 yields 7.628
